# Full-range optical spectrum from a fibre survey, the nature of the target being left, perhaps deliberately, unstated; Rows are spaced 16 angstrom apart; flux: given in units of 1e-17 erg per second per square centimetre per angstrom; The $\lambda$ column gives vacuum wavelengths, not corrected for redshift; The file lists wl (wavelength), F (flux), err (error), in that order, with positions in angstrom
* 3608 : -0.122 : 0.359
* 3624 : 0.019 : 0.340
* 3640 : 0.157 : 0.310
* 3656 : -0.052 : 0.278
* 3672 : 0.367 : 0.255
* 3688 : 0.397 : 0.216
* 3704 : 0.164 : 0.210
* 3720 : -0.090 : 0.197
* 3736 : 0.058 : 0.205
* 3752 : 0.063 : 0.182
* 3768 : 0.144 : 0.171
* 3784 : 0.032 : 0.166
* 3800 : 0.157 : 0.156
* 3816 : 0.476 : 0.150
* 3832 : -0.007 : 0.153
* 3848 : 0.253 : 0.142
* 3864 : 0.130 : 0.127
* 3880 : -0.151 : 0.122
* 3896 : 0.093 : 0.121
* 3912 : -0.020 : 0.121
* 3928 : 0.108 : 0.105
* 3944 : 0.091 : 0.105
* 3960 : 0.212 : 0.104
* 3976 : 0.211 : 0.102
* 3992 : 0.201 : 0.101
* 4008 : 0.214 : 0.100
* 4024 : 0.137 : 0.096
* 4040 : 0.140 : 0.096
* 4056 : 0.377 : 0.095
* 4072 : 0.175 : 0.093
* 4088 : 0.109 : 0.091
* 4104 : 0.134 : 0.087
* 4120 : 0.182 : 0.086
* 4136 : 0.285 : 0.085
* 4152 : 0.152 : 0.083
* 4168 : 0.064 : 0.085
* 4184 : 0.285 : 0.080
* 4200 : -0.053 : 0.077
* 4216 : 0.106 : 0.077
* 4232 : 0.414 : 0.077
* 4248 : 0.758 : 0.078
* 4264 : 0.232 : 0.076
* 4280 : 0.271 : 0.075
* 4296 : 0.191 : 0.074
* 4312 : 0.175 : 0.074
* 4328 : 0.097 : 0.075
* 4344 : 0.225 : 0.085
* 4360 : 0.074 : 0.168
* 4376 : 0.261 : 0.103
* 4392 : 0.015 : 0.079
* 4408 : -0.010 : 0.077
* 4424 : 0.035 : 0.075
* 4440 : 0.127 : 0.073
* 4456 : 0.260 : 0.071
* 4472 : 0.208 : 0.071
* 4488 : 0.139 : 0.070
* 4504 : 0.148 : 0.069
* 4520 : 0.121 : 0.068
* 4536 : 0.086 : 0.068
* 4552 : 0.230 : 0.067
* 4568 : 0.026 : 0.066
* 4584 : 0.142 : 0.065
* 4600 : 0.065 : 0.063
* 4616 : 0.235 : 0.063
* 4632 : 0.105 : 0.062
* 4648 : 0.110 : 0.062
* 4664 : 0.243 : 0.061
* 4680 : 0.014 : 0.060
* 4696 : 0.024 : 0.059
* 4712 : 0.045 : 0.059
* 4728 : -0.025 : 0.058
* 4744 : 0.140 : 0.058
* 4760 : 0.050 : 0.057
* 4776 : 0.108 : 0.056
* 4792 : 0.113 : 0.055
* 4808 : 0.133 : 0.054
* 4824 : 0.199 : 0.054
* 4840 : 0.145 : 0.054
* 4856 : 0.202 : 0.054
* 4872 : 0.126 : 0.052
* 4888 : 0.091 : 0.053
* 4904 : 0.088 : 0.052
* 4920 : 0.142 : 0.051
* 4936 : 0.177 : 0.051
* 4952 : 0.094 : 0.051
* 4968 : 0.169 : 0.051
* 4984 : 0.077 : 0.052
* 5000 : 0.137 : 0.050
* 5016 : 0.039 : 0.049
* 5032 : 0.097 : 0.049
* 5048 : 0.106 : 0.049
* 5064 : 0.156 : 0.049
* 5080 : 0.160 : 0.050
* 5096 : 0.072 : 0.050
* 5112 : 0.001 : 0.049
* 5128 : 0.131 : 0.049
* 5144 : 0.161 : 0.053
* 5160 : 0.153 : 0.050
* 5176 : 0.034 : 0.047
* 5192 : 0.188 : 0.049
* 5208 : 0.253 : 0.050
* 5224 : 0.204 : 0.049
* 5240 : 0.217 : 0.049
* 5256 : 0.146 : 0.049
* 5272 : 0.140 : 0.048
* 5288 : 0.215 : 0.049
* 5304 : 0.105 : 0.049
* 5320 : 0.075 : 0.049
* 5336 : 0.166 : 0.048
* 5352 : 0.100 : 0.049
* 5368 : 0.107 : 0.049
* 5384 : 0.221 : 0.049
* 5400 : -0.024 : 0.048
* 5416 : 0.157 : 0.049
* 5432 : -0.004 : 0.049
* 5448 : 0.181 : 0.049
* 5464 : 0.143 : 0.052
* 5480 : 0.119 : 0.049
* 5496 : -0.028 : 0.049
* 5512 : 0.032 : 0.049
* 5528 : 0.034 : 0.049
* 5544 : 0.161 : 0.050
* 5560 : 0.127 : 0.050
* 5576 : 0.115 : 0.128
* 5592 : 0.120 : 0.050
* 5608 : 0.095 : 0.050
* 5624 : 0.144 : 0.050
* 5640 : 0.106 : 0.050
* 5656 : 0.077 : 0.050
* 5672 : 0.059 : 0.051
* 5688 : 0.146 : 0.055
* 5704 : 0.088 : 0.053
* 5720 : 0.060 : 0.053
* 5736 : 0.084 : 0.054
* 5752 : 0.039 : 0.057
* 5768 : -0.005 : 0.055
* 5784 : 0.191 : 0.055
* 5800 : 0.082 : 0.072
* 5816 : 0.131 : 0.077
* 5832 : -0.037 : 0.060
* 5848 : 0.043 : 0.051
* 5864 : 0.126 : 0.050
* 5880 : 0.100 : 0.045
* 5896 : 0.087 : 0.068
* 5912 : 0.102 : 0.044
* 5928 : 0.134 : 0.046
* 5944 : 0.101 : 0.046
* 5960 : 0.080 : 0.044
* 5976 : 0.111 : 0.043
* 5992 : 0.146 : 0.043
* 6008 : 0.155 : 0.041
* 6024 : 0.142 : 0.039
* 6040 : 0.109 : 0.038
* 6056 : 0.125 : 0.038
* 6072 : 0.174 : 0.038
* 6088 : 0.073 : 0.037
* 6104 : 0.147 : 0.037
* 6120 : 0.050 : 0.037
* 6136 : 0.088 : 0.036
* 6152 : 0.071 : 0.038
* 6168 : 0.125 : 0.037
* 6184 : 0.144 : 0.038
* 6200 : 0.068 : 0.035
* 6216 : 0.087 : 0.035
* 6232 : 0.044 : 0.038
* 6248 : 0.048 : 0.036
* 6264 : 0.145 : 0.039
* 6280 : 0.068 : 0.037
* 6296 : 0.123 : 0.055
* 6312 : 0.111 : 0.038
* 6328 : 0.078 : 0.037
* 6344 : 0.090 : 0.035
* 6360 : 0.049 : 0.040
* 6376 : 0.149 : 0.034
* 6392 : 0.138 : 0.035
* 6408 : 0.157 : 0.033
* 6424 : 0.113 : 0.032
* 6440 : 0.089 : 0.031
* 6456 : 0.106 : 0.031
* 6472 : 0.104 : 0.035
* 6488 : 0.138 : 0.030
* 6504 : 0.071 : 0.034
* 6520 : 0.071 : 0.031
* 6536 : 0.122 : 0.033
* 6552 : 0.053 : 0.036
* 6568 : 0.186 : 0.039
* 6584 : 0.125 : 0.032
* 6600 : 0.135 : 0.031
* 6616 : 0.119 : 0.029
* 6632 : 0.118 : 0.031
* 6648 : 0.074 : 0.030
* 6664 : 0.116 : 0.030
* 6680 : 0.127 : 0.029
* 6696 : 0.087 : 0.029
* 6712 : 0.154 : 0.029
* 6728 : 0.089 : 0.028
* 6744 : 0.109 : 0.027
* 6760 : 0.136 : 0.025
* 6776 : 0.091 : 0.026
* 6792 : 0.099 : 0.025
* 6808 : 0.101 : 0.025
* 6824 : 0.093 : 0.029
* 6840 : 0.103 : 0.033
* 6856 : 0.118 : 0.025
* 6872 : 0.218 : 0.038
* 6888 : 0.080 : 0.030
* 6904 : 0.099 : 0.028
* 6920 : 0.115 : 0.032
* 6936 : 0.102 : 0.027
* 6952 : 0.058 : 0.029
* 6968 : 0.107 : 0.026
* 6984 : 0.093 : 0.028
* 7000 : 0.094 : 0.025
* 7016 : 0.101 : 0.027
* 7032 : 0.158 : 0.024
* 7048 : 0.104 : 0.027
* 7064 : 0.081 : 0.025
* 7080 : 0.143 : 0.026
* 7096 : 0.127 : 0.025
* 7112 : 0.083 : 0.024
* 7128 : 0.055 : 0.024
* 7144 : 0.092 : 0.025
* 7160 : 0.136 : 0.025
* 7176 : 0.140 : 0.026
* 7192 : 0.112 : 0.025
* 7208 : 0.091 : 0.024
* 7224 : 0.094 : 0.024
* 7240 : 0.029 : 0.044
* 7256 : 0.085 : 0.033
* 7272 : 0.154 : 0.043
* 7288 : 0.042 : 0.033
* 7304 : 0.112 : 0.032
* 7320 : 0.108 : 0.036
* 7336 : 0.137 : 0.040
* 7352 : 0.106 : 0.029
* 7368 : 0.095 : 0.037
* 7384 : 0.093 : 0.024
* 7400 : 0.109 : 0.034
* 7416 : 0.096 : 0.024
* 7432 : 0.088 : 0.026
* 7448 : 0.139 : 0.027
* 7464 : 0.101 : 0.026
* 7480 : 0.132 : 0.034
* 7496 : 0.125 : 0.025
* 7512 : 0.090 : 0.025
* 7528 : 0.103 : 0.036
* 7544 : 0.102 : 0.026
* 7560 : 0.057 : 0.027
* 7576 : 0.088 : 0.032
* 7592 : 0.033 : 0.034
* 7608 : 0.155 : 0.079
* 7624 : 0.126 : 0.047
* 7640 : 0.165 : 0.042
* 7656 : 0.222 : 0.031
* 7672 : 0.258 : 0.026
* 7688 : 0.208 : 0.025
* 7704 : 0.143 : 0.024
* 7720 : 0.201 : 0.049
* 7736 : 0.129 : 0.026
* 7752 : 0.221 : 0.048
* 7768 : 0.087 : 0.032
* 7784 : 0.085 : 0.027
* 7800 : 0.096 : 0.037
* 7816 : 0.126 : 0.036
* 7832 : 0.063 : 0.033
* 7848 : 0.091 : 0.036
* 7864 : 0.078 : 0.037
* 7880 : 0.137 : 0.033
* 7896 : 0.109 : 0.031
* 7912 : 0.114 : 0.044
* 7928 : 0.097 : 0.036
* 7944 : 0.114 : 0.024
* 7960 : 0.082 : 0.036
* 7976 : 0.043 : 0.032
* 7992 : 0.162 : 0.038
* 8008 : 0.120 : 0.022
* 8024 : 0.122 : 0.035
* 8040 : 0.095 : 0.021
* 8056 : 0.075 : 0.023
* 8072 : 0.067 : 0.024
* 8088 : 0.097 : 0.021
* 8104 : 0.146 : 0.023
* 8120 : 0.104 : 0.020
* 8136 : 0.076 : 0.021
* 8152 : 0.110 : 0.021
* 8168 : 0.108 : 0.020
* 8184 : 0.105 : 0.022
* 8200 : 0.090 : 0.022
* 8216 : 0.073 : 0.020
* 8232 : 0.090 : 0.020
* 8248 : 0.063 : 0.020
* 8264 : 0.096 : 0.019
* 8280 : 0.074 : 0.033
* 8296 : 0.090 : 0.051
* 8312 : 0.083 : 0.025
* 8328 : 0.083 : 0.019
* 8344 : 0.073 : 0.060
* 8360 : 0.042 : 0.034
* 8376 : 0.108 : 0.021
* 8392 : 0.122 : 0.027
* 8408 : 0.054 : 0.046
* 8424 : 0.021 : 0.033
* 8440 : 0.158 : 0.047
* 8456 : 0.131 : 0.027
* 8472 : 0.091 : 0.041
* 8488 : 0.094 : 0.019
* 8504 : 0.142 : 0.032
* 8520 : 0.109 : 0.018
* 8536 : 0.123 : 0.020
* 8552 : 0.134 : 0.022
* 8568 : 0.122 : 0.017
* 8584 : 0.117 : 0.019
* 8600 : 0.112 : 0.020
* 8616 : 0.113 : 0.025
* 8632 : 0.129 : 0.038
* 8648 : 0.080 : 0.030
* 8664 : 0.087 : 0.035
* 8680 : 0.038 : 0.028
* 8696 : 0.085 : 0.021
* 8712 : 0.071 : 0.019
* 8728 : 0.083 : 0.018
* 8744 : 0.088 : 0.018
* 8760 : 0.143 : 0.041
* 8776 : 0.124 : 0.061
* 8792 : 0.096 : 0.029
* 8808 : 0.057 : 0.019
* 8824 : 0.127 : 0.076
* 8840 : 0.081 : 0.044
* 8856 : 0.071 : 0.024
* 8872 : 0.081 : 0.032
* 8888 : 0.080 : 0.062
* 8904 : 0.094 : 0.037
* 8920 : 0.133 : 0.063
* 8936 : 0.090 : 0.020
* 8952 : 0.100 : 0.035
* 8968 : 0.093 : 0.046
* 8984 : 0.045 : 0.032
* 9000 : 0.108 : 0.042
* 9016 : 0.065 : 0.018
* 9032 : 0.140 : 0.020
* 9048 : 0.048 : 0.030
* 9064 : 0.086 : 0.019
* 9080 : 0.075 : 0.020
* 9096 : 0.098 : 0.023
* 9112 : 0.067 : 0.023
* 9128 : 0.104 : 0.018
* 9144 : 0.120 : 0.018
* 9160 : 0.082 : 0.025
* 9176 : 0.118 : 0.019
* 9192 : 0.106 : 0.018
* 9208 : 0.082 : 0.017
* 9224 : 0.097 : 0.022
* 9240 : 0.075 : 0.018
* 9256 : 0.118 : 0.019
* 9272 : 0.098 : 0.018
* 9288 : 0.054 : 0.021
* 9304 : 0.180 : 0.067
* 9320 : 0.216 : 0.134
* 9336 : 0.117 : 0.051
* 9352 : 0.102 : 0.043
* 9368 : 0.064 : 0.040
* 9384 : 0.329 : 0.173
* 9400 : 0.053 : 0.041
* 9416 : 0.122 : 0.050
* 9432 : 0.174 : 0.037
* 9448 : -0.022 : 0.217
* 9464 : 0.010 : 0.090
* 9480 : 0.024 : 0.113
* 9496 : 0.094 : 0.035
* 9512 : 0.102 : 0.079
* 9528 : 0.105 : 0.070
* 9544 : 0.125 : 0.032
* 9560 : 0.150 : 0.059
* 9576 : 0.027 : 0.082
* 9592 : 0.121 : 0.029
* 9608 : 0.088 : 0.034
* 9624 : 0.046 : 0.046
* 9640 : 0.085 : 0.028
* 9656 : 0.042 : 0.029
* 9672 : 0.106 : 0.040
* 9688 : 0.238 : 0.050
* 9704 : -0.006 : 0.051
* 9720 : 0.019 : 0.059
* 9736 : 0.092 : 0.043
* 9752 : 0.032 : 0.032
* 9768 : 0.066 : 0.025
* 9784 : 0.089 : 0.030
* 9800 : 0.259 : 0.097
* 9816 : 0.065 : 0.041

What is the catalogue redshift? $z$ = 1.75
